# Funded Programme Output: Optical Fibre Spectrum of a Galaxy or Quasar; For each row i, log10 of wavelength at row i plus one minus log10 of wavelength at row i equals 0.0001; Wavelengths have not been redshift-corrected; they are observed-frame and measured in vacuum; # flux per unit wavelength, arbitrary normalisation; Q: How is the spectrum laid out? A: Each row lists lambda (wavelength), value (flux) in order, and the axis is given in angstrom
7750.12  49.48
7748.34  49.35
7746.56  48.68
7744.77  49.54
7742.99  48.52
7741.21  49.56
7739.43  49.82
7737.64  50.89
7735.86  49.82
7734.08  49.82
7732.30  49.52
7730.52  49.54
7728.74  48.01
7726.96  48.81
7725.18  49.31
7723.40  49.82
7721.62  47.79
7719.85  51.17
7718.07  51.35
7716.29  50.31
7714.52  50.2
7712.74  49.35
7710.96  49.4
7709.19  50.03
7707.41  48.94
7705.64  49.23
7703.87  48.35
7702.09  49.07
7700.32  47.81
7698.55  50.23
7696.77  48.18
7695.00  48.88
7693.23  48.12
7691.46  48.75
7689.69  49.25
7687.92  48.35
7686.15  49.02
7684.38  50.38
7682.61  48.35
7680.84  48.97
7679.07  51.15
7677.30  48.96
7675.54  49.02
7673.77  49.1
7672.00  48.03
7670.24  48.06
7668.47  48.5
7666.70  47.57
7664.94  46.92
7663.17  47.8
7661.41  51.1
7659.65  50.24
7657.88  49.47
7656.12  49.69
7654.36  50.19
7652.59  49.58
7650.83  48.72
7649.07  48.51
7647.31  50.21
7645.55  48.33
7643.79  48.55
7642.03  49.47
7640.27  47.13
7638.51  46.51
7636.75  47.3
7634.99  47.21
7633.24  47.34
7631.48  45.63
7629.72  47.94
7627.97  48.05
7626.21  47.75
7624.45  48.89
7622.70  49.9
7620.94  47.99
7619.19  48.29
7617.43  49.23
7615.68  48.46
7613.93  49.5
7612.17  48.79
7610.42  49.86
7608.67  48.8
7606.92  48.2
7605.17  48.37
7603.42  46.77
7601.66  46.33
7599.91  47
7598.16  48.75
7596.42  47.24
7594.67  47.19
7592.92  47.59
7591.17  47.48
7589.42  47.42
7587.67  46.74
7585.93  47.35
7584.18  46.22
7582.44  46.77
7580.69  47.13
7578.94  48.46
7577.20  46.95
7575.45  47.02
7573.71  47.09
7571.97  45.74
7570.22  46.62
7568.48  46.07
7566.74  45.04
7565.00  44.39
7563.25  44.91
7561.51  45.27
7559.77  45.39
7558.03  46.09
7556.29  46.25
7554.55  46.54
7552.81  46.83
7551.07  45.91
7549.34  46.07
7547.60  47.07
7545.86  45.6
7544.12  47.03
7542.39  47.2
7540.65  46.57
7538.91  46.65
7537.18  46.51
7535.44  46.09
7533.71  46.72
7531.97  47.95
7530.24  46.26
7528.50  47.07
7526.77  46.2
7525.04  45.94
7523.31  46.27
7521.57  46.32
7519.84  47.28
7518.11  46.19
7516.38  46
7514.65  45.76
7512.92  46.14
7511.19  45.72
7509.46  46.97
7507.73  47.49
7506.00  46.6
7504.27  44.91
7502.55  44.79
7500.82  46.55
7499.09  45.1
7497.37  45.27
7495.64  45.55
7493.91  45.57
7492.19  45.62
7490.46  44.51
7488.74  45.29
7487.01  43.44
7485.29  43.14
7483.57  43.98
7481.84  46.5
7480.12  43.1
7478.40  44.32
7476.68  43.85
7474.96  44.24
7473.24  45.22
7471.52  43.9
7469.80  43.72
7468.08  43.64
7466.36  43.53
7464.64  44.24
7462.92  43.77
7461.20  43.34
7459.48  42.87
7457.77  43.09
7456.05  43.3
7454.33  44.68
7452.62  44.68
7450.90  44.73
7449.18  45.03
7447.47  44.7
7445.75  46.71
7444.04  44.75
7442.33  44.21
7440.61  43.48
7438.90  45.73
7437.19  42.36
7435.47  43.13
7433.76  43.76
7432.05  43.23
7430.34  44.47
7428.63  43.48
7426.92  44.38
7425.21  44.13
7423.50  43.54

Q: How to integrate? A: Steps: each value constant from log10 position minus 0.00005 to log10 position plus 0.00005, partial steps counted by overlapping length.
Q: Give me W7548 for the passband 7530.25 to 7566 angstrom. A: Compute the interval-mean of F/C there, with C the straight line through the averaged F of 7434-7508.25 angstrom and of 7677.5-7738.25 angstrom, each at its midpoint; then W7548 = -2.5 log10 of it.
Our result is 0.00 mag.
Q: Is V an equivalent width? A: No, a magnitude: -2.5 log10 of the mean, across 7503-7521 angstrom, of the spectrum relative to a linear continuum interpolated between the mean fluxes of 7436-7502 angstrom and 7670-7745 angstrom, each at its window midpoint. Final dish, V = -0.02 mag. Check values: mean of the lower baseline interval 44.4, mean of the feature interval 46.3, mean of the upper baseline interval 49.3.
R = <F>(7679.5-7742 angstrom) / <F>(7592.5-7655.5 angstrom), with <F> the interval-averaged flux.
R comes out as 1.0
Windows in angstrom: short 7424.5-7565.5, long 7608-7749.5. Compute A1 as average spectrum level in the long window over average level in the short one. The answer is 1.08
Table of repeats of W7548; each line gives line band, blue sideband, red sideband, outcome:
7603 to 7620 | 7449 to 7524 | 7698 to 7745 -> -0.03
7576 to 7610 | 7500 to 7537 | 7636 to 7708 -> 0.00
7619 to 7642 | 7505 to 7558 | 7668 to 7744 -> 0.01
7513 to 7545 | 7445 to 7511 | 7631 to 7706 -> -0.02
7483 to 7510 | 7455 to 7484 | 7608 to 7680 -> -0.02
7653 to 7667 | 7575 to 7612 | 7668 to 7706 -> -0.02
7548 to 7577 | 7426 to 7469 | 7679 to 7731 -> 0.01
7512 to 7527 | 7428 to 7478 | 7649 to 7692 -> -0.02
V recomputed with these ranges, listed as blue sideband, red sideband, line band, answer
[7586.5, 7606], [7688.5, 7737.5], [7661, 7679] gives 0.00 mag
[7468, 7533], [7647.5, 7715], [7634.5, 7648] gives 0.00 mag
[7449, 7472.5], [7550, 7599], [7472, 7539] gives -0.02 mag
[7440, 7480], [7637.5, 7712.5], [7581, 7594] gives 0.00 mag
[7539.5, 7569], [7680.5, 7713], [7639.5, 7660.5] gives -0.03 mag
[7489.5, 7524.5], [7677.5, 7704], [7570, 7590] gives 0.00 mag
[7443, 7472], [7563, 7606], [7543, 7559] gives -0.01 mag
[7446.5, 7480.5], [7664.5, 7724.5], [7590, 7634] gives -0.02 mag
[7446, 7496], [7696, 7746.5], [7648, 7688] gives -0.02 mag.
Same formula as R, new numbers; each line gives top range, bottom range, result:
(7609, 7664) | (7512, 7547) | 1.05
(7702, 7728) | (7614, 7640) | 1.03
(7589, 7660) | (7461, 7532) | 1.07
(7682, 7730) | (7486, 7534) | 1.07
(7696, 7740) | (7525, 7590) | 1.06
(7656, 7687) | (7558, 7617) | 1.04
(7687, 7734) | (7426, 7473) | 1.12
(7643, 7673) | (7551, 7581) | 1.06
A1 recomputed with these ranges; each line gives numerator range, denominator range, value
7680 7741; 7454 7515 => 1.10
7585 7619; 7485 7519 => 1.05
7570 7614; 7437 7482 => 1.07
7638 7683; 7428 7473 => 1.11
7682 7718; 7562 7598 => 1.05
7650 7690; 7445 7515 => 1.10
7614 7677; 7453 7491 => 1.10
